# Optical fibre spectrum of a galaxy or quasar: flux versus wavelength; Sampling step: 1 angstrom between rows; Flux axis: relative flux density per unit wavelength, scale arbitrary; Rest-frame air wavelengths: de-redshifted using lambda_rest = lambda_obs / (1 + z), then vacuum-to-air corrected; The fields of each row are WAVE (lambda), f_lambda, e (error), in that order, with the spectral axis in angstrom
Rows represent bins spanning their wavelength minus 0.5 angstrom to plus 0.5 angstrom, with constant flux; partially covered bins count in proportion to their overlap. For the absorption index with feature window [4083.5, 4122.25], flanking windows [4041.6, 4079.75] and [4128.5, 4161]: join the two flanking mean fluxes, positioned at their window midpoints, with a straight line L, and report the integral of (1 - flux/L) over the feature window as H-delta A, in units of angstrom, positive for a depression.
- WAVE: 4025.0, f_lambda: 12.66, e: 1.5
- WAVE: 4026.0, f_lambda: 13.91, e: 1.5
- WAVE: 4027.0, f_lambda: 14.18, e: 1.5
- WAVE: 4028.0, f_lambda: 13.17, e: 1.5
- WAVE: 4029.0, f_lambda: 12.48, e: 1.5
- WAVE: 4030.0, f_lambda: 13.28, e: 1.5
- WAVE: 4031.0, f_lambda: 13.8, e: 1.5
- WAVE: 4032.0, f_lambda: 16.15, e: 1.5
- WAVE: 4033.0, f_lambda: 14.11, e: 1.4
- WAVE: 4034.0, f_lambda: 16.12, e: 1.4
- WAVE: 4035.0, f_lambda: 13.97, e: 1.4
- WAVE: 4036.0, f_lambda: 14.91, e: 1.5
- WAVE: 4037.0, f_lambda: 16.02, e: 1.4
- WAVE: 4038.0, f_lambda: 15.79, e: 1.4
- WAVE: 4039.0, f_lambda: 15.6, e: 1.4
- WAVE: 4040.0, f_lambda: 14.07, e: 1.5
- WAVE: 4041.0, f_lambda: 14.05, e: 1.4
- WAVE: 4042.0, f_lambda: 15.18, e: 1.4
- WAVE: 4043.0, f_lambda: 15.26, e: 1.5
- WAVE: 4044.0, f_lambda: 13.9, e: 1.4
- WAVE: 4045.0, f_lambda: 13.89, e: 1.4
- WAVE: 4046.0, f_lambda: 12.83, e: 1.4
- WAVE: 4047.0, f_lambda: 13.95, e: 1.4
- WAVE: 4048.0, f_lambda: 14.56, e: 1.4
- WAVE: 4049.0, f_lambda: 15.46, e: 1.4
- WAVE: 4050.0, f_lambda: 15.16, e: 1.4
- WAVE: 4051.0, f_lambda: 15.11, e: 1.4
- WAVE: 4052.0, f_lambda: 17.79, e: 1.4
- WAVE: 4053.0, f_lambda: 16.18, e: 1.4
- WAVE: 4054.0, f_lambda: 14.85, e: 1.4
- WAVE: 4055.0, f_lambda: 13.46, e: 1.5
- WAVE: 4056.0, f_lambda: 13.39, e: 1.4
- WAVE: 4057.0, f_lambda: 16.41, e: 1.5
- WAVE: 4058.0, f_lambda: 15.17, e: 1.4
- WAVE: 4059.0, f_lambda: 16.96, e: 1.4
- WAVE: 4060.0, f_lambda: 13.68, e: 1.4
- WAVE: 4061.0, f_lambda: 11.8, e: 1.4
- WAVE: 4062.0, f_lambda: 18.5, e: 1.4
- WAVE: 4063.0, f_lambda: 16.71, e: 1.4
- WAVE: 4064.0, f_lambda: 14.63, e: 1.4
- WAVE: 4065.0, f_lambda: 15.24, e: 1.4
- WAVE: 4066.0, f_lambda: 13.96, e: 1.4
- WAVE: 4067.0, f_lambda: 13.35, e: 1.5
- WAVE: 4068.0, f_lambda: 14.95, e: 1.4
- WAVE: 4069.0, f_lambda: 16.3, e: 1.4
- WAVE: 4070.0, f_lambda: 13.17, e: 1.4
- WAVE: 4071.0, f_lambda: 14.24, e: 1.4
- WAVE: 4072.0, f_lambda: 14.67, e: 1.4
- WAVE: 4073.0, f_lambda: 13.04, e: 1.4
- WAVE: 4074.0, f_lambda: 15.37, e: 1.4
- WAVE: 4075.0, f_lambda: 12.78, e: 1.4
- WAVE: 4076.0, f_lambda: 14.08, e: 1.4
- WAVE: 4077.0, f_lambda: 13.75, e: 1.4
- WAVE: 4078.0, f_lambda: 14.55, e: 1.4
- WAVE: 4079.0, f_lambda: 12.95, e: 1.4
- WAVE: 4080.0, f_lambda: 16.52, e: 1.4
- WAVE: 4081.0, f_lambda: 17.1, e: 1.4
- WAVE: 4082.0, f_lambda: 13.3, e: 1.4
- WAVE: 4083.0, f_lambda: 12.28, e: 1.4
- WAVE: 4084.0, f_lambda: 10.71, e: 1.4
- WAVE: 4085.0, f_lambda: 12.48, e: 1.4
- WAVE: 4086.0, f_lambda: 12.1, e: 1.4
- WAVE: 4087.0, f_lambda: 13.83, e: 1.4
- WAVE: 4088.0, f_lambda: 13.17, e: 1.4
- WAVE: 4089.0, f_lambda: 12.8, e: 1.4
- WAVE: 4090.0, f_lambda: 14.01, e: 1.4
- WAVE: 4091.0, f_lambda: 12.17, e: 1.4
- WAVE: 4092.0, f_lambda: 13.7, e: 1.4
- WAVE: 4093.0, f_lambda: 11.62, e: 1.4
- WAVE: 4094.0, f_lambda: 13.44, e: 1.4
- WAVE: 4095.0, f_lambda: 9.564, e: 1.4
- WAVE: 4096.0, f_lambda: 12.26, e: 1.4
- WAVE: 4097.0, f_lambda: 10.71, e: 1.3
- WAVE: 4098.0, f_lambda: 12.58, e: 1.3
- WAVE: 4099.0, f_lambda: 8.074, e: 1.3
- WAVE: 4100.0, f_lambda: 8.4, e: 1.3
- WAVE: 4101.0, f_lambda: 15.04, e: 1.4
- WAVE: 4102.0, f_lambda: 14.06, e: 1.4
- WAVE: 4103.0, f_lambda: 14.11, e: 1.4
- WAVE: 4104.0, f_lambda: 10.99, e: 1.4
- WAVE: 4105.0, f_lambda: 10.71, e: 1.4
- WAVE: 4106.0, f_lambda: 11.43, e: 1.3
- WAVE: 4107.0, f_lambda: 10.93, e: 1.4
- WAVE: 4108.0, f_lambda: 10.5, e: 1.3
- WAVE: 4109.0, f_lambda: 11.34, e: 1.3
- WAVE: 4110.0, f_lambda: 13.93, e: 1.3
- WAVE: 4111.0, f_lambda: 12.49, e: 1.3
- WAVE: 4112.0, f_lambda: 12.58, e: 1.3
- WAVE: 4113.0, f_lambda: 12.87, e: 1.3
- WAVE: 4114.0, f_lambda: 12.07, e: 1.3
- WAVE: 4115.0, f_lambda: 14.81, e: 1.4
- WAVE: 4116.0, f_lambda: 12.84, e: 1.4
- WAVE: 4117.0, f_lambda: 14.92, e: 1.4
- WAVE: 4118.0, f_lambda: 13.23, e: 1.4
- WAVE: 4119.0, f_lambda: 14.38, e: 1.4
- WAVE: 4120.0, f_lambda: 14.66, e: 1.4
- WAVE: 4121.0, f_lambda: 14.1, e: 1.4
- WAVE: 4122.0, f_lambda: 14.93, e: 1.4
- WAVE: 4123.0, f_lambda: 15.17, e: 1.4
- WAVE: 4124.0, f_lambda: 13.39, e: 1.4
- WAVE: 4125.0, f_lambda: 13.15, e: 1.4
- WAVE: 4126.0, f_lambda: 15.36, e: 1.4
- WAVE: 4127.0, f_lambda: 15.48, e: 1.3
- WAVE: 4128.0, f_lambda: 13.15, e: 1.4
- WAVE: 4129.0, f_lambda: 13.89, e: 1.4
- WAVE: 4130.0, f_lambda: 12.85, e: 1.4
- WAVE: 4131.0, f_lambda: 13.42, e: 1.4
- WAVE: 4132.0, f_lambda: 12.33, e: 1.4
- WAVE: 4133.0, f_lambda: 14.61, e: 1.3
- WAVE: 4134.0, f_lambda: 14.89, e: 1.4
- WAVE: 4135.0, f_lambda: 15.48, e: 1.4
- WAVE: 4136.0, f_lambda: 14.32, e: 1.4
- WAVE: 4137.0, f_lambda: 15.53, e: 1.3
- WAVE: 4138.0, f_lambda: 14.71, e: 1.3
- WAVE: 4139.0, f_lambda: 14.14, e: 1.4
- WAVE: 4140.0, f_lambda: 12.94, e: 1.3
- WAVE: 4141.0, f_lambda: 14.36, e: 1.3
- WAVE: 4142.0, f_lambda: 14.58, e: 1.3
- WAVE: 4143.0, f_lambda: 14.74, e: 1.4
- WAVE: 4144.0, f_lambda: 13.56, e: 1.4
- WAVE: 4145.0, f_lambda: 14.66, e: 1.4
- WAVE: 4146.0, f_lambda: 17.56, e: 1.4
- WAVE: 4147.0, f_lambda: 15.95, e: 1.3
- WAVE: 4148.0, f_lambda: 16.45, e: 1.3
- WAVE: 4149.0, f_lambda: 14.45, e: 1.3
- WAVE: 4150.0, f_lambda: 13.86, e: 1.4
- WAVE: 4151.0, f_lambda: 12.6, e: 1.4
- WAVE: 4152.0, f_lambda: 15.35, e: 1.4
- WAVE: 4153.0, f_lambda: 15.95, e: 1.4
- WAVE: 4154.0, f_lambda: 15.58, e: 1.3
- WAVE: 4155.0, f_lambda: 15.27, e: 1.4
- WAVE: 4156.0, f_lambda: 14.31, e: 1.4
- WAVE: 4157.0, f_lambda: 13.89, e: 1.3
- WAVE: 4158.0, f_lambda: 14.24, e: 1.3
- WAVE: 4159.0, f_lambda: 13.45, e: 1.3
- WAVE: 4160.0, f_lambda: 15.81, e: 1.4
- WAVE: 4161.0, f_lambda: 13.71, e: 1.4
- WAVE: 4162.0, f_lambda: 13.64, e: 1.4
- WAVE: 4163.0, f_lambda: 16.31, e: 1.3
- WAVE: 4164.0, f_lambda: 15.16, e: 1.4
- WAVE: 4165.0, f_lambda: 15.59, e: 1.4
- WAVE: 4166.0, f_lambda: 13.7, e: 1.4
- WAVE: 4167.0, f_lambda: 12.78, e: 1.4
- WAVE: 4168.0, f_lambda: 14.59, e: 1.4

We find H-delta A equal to 5.6 angstrom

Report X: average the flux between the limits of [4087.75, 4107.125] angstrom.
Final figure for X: 12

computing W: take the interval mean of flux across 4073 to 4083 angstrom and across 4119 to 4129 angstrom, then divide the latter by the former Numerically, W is 1.00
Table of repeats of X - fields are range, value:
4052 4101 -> 13.7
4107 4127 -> 13.5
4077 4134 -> 13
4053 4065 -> 15.1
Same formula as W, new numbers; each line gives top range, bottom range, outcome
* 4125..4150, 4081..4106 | 1.18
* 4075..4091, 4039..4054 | 0.91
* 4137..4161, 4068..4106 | 1.13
